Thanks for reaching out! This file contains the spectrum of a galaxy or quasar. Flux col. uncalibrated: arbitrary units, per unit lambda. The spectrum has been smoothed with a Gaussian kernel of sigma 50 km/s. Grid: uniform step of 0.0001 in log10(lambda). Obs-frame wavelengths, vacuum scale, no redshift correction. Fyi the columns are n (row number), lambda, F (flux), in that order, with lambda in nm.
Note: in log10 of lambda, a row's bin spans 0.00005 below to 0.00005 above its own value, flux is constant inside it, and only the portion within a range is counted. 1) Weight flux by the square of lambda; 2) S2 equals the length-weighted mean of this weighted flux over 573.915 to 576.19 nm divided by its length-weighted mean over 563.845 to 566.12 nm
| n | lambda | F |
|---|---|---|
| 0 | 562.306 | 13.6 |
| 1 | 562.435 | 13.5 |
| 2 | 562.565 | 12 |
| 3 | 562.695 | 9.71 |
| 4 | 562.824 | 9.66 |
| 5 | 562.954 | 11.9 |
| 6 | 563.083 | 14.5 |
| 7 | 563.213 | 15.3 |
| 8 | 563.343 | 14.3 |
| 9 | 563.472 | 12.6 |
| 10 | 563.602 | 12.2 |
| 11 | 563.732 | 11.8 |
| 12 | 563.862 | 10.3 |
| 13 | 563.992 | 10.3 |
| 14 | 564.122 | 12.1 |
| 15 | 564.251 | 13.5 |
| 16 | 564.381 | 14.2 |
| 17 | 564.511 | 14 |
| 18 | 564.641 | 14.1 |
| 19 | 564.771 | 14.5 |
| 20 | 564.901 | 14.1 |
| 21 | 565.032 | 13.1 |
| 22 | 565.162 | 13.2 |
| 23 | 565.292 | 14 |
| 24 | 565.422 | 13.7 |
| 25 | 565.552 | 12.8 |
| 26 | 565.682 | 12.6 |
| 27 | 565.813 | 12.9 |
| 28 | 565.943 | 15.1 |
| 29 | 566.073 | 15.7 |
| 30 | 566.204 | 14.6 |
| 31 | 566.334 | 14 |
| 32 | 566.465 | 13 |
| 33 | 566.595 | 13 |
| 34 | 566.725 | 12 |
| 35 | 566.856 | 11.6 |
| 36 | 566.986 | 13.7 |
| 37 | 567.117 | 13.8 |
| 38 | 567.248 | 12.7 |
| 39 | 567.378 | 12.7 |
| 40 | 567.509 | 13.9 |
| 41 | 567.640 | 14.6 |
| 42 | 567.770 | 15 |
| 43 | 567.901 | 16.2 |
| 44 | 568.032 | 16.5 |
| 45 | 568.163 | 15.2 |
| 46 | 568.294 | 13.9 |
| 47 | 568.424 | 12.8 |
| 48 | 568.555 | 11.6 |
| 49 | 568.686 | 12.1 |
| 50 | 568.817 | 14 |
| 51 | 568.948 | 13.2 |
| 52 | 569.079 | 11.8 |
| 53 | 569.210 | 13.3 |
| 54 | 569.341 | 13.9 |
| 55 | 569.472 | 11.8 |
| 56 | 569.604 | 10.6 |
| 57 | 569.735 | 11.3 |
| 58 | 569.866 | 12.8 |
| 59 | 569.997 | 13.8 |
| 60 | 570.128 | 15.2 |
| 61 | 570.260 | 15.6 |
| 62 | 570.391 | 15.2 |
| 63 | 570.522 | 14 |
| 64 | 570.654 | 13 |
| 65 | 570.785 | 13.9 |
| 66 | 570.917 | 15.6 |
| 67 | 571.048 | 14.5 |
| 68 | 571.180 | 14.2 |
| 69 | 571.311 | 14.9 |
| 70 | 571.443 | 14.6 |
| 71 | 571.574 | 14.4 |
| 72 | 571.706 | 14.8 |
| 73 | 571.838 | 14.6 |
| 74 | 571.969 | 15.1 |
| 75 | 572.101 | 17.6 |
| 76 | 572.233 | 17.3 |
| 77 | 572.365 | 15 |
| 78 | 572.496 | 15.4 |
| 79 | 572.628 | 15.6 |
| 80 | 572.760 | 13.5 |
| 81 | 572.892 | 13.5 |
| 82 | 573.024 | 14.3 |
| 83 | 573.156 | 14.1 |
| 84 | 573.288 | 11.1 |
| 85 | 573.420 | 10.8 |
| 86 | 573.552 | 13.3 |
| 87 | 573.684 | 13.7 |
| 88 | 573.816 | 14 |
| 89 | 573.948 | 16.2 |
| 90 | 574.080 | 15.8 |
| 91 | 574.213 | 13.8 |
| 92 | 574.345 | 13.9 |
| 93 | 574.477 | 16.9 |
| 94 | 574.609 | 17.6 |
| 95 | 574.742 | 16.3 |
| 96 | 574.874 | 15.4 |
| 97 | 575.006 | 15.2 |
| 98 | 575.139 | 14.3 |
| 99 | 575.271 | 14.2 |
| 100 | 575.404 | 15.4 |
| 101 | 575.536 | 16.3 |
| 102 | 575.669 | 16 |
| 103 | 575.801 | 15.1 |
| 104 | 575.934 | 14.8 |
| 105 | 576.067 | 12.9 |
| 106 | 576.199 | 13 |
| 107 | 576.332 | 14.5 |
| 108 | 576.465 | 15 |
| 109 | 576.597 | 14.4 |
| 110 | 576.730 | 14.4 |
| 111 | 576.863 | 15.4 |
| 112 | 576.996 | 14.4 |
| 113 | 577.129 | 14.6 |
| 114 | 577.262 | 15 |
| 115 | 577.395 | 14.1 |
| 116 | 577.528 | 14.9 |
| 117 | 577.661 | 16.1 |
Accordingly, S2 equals 1.2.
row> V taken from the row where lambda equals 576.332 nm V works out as 14.5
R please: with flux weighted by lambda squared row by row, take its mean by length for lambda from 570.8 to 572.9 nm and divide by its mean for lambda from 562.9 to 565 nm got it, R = 1.2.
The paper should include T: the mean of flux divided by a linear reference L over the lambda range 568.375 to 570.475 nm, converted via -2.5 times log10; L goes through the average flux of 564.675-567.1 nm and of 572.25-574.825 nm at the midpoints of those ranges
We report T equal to 0.074 mag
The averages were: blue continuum 13.5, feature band 13.1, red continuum 14.5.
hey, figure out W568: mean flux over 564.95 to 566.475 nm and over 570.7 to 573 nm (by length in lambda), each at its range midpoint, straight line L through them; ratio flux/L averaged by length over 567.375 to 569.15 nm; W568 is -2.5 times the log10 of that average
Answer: 0.03 mag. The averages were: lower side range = 13.7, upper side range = 14.9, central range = 13.9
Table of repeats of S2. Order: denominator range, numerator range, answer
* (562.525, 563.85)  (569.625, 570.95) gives 1.16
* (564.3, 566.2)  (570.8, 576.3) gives 1.09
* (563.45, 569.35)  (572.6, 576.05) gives 1.12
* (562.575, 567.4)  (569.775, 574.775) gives 1.15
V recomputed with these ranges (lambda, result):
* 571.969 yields 15.1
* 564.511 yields 14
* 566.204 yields 14.6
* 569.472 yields 11.8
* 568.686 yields 12.1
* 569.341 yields 13.9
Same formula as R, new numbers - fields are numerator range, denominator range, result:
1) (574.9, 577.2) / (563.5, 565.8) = 1.18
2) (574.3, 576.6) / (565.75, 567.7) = 1.15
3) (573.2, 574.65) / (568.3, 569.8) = 1.16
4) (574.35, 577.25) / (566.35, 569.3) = 1.14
